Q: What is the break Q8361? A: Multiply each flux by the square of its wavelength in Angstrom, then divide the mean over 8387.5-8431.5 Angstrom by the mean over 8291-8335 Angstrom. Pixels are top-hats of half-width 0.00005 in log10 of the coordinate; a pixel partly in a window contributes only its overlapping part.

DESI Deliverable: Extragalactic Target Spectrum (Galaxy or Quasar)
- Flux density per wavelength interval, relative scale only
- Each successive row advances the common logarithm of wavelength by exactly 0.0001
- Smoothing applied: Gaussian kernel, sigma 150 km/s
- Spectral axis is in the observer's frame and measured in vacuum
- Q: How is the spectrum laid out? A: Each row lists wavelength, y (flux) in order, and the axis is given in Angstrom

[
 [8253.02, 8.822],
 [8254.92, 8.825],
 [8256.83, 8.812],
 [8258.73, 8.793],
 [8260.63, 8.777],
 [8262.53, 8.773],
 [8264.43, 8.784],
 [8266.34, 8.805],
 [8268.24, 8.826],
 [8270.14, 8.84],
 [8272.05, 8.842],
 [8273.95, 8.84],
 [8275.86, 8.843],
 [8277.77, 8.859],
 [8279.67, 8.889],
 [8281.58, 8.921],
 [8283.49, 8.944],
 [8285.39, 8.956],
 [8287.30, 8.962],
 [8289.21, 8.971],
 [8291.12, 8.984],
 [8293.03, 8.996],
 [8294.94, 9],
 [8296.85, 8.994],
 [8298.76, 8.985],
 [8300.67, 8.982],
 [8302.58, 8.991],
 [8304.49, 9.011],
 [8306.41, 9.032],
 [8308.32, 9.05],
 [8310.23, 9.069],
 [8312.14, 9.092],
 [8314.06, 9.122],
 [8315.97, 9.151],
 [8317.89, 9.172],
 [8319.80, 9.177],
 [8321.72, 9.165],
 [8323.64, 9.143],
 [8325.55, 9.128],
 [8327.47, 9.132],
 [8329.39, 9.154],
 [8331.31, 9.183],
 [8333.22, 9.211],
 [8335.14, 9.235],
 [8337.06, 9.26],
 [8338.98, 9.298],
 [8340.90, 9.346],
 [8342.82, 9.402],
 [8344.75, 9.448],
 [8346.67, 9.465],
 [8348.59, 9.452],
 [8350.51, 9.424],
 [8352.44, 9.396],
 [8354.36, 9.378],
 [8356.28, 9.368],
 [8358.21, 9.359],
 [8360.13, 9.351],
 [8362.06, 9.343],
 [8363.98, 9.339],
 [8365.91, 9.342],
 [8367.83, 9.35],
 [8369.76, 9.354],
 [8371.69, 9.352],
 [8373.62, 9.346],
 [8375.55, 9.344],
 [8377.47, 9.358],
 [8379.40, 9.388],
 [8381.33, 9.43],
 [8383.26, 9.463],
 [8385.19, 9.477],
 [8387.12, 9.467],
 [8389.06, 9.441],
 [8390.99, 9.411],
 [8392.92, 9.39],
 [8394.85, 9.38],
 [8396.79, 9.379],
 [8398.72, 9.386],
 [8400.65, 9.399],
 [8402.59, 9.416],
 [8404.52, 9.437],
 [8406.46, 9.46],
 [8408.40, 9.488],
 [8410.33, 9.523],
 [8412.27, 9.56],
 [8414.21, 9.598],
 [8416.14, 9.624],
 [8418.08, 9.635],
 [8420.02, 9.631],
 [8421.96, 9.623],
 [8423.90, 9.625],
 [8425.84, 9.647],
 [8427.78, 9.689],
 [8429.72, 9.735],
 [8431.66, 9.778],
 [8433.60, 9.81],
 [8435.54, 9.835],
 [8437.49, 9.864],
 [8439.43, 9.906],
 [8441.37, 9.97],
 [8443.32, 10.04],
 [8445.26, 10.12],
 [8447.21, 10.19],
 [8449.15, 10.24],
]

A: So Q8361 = 1.07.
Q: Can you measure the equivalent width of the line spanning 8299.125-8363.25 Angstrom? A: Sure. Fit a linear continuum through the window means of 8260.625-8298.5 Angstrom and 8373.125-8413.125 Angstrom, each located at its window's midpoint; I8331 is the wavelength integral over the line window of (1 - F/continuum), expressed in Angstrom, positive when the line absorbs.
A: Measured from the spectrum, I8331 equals -0.62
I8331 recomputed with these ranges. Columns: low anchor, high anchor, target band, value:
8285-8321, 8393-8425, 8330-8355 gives -0.4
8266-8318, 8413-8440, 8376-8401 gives 0.2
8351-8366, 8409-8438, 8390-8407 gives 0.3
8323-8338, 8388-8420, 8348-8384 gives -0.2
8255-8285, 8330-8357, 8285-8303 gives 0.0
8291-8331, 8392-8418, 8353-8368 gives -0.1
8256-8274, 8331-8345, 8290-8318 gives 0.1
